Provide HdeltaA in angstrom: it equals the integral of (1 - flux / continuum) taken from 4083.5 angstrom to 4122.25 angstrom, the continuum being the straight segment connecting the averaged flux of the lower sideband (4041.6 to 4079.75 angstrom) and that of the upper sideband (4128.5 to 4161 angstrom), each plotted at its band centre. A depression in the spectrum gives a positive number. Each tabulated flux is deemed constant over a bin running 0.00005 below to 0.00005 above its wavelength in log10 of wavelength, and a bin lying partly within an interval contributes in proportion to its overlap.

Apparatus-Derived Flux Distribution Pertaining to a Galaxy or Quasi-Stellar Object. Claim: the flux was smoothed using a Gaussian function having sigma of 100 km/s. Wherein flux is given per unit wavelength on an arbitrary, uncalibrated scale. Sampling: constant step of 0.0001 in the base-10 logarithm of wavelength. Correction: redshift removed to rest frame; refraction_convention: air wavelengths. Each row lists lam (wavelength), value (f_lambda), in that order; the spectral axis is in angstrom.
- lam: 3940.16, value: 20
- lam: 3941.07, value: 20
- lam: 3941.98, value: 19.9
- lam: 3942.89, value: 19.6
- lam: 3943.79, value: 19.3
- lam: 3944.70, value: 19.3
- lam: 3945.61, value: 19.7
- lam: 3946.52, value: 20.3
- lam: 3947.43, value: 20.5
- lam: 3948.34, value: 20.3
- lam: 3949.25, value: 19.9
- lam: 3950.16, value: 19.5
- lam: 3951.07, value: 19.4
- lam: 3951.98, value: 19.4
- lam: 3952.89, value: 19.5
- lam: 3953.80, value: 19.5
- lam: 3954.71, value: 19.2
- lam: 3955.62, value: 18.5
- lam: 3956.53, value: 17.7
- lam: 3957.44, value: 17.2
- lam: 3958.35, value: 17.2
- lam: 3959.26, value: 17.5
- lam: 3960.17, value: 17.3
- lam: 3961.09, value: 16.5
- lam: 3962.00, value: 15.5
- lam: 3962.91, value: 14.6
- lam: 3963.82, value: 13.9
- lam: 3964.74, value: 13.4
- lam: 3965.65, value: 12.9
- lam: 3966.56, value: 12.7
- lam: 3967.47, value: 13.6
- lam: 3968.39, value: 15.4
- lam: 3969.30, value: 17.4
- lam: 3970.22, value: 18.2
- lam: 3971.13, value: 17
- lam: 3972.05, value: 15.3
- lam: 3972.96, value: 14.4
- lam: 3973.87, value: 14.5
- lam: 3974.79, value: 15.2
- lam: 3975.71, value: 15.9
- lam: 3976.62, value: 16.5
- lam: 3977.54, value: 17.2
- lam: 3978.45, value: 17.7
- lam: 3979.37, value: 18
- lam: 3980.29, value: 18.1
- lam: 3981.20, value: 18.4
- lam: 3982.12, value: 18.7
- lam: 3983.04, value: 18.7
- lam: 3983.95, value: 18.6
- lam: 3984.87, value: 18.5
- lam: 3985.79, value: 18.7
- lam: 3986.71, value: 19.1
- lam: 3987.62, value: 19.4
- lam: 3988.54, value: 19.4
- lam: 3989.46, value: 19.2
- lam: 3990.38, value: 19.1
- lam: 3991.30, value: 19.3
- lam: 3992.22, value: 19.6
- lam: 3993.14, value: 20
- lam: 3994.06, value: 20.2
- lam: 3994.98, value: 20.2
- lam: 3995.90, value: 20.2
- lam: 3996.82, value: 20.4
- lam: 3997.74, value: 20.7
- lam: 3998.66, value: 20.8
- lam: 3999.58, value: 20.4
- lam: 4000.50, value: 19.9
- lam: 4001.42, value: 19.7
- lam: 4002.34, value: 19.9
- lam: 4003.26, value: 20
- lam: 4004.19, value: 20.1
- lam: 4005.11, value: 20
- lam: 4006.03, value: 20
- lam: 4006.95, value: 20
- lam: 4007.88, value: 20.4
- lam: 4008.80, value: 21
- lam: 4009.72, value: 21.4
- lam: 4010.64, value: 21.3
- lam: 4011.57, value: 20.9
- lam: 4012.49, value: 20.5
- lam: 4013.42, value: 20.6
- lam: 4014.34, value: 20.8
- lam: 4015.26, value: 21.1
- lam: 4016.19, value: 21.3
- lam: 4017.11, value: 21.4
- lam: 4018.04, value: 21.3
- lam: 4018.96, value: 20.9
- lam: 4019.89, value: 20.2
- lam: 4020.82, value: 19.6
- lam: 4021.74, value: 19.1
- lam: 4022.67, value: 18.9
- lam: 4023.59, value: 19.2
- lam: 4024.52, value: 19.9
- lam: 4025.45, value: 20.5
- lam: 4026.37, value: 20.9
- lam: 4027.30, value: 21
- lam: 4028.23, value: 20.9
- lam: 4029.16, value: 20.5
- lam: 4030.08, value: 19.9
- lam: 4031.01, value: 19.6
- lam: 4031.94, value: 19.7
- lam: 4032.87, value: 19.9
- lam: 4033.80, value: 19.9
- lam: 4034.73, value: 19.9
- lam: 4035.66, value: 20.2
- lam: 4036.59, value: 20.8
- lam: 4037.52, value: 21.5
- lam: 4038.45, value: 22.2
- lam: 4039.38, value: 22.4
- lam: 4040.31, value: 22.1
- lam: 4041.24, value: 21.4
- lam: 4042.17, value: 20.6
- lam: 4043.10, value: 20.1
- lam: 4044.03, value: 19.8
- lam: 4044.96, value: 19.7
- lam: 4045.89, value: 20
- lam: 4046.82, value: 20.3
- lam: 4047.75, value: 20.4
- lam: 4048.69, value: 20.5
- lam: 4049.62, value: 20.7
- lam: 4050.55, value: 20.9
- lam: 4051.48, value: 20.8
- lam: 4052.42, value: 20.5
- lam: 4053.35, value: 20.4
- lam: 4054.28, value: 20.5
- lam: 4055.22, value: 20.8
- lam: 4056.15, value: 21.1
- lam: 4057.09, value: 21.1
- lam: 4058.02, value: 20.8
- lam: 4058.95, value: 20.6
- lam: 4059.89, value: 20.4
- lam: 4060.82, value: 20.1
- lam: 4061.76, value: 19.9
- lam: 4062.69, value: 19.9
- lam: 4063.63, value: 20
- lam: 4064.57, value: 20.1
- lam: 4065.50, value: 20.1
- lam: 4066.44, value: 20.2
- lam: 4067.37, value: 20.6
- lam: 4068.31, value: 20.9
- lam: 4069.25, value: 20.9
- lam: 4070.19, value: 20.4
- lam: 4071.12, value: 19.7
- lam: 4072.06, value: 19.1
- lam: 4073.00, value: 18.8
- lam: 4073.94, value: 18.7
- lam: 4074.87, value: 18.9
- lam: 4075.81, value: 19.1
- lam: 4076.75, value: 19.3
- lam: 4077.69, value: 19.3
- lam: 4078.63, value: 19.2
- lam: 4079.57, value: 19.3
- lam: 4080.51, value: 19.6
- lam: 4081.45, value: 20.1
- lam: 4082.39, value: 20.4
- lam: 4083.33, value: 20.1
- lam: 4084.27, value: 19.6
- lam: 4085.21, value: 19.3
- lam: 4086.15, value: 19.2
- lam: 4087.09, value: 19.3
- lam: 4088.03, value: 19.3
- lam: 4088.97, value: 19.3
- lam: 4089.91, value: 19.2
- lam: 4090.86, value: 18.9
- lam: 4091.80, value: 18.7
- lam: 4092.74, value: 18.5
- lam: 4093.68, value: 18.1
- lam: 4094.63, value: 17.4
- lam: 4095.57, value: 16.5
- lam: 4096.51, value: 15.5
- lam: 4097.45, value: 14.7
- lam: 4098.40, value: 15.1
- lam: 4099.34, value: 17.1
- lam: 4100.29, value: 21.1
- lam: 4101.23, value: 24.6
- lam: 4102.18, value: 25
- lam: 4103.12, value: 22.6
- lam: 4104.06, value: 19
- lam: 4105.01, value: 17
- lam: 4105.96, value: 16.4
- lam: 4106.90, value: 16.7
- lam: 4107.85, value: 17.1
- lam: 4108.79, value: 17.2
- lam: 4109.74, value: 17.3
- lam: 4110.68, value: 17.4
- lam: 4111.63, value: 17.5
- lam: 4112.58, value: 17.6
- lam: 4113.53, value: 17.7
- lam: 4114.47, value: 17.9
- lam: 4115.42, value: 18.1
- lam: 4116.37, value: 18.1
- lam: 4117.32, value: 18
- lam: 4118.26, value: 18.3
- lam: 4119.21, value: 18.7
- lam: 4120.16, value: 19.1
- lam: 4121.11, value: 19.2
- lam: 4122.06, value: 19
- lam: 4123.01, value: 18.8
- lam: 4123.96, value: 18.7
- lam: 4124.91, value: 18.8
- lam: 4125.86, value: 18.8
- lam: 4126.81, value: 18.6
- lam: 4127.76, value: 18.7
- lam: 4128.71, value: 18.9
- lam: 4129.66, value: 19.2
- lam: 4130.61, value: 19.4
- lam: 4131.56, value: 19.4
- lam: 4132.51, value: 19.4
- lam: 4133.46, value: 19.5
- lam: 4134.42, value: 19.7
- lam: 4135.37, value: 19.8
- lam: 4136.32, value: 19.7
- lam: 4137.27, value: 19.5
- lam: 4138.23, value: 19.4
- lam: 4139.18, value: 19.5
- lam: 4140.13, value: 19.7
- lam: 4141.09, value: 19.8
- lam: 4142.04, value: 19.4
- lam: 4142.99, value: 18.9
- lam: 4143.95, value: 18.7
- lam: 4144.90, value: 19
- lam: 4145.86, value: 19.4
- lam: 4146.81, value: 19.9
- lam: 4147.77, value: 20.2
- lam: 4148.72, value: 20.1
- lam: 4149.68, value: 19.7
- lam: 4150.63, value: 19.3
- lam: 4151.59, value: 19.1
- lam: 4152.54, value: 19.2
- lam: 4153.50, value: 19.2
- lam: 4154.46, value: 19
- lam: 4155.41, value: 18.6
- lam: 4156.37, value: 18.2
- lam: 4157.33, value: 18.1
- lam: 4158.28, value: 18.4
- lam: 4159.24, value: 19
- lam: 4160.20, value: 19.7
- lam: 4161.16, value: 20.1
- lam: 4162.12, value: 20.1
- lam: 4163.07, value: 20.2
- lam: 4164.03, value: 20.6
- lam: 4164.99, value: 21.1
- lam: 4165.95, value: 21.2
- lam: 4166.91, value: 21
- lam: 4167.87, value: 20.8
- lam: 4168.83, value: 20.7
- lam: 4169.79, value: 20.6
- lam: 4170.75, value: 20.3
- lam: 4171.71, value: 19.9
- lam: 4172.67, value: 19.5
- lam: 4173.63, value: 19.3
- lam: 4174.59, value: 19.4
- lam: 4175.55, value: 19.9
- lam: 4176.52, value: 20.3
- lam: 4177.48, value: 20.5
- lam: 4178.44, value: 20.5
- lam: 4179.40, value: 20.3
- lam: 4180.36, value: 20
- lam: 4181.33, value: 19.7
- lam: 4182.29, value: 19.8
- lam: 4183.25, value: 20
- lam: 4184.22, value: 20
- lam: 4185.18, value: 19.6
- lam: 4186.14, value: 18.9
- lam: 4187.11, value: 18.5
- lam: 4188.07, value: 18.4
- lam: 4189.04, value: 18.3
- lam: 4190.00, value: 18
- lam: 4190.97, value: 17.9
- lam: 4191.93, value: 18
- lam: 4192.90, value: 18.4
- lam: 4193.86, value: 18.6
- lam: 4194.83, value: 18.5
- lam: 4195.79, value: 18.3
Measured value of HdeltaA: 2.5 angstrom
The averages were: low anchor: 20.1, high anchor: 19.3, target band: 18.5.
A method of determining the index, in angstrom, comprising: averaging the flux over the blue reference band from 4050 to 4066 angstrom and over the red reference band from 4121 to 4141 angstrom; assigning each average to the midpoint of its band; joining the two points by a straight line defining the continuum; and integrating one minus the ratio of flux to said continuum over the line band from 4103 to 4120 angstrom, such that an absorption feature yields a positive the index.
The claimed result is 1.5 angstrom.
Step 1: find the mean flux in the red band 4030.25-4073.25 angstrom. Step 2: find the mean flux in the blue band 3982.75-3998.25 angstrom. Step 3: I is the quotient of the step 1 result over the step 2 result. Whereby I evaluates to 1.0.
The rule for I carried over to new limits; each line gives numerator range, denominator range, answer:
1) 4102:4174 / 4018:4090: 0.95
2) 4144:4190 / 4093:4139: 1.06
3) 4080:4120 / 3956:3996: 1.08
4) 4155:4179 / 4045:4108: 1.02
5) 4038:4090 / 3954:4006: 1.13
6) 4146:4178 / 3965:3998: 1.12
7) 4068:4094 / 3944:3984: 1.12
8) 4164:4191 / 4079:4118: 1.07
